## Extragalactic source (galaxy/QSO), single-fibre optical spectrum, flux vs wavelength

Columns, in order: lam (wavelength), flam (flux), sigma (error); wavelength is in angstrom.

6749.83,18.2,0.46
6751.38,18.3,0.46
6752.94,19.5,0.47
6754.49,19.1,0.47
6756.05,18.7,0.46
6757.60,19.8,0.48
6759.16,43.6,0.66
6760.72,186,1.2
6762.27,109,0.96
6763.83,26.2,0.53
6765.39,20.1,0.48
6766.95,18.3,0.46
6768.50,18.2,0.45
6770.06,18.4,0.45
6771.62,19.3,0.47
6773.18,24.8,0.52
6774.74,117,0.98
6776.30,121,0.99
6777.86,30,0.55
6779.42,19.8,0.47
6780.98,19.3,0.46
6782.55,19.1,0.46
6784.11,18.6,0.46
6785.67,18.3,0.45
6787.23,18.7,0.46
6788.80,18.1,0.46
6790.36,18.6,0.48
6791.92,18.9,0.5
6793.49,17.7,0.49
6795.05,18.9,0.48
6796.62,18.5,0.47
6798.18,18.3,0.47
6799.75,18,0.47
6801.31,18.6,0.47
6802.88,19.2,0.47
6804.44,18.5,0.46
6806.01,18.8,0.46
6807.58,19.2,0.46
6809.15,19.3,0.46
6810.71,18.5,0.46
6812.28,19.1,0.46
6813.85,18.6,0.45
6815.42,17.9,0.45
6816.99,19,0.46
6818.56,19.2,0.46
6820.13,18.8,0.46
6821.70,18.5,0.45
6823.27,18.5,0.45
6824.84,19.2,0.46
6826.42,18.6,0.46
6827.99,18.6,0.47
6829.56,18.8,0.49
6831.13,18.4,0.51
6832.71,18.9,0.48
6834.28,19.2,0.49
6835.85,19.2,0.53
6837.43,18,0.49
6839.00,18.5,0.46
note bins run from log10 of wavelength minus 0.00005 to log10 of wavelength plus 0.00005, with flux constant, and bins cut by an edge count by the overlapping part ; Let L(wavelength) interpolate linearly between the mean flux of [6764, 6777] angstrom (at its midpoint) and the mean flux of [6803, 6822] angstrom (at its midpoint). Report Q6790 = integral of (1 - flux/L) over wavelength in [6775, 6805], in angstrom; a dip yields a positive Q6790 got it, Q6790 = 6.3 angstrom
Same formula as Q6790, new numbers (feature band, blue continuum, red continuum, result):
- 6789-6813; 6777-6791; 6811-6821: 1.2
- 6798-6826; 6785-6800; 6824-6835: -0.2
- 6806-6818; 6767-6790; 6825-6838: 2.7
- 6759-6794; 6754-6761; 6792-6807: -2.9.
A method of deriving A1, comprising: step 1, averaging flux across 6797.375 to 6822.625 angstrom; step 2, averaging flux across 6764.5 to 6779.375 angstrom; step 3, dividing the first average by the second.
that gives 0.45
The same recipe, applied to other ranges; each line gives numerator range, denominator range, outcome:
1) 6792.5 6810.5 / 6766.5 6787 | 0.53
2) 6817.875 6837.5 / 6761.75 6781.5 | 0.44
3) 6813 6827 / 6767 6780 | 0.42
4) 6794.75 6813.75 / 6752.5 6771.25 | 0.44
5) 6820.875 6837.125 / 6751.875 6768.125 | 0.40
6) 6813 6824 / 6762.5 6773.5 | 0.75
